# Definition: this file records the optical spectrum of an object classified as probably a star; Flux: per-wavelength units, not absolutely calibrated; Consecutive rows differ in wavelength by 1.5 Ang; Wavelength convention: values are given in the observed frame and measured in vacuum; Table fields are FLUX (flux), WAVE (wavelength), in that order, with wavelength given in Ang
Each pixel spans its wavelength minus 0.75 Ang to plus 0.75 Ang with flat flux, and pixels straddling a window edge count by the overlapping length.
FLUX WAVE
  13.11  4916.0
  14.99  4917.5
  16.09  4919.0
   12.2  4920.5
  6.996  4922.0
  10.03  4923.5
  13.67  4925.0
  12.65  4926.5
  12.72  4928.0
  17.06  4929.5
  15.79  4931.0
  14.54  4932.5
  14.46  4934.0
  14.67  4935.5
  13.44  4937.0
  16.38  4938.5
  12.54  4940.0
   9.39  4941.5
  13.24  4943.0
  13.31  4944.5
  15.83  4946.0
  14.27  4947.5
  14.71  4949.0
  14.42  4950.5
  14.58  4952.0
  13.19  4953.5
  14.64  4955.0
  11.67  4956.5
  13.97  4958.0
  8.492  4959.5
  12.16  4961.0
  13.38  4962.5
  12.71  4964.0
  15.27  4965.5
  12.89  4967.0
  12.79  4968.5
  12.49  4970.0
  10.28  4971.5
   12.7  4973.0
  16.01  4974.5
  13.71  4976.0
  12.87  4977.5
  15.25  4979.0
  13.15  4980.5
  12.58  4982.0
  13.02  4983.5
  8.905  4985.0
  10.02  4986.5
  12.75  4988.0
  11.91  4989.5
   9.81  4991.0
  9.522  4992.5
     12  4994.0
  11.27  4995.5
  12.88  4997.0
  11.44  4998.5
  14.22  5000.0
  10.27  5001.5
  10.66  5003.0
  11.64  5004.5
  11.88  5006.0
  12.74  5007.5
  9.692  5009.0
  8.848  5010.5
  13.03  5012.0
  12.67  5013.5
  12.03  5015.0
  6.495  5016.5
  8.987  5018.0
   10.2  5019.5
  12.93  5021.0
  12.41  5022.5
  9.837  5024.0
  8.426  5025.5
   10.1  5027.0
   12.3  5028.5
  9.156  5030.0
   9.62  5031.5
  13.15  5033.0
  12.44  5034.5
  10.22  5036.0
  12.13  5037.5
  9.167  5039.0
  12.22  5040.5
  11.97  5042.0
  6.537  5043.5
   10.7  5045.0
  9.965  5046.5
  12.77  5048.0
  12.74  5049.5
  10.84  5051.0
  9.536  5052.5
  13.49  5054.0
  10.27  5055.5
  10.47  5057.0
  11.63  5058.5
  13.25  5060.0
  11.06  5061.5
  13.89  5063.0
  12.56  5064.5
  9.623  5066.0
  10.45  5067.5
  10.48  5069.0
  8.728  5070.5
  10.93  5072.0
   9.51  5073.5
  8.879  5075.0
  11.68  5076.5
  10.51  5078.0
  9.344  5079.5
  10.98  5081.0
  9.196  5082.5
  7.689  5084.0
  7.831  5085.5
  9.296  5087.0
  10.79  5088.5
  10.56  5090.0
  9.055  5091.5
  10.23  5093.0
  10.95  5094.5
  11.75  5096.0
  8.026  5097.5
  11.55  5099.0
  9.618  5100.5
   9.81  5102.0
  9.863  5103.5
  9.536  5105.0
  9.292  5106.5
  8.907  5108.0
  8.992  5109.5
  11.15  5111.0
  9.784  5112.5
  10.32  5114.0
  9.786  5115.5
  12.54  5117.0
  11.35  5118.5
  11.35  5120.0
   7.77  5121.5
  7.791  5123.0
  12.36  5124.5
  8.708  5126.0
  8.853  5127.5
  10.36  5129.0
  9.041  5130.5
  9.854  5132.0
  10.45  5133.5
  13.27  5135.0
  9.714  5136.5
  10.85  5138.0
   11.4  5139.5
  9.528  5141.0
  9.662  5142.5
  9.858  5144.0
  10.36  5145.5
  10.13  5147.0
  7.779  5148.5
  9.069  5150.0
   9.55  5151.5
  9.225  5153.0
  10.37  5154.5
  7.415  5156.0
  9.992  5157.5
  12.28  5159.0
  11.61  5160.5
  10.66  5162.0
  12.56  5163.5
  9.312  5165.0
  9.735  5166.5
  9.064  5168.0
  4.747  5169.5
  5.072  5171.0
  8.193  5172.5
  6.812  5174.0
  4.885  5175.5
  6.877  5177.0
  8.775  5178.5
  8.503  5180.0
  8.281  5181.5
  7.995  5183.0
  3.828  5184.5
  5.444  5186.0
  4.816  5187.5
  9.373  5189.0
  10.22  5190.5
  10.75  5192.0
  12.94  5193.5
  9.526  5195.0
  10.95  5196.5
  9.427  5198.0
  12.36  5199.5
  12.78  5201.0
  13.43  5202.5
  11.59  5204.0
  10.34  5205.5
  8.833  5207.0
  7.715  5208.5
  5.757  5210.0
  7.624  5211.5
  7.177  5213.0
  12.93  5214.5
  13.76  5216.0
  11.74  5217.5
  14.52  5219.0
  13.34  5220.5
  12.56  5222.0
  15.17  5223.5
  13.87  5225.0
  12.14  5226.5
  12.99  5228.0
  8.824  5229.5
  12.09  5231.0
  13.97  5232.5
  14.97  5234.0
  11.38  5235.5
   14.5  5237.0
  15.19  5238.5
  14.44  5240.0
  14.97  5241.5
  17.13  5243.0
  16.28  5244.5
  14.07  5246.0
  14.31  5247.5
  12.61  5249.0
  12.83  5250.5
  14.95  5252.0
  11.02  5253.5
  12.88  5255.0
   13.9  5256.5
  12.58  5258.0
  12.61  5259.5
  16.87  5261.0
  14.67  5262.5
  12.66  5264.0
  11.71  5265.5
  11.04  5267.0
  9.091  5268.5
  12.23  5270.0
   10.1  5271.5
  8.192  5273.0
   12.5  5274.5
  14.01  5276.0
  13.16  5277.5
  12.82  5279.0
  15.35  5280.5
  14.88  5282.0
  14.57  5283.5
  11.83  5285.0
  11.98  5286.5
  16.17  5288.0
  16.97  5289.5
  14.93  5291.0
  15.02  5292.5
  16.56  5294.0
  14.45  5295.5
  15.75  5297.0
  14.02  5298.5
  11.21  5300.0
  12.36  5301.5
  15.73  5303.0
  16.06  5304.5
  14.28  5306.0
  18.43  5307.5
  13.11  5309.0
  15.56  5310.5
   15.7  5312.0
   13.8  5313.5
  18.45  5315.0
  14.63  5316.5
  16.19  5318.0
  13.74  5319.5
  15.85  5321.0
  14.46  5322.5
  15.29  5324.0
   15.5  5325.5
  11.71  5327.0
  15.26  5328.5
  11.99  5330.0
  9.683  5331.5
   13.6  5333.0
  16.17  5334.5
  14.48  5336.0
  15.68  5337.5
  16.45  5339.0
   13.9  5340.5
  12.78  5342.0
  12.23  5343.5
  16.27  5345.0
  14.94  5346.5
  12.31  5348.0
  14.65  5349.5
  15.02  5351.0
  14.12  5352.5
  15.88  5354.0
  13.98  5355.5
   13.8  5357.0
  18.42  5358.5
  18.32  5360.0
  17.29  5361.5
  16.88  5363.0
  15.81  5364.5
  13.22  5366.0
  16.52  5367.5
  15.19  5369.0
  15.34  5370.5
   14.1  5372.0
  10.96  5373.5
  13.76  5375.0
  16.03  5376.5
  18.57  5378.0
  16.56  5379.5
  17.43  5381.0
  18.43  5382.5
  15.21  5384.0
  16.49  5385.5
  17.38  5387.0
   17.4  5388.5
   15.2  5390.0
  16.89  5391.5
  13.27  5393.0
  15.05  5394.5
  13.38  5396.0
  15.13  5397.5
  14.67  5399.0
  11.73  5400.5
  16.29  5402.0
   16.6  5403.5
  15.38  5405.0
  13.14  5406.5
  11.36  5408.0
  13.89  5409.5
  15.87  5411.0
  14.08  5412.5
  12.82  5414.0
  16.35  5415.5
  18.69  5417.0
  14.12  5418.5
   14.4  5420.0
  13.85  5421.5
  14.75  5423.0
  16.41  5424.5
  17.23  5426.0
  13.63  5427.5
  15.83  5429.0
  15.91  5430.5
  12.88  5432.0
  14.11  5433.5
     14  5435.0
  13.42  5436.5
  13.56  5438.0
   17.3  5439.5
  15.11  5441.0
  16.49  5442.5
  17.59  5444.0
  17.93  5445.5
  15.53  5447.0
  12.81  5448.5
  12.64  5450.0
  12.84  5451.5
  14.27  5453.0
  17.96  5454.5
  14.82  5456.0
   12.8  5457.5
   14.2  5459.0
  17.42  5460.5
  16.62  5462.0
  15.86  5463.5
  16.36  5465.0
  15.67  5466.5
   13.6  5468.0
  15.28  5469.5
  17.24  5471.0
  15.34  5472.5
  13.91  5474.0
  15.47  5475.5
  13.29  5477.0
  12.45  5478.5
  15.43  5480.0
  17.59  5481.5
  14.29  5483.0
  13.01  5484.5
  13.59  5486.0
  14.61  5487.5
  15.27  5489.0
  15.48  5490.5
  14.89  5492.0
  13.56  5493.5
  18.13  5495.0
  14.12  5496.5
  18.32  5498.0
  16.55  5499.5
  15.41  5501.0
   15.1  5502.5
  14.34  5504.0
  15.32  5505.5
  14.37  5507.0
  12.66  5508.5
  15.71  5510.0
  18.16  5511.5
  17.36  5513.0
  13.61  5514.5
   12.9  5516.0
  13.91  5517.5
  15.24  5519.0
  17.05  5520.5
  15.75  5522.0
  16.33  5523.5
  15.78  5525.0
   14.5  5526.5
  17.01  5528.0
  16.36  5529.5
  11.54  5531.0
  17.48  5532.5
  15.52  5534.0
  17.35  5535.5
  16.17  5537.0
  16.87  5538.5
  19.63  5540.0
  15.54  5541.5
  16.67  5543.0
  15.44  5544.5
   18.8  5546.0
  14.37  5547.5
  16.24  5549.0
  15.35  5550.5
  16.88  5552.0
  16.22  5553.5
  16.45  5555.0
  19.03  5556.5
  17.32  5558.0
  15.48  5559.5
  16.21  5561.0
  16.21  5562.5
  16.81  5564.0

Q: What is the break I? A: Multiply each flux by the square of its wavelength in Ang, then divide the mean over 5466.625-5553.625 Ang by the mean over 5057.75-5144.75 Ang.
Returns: 1.77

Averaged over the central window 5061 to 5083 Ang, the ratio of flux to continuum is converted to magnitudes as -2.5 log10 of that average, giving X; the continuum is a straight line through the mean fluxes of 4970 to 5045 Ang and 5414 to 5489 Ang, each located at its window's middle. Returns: 0.13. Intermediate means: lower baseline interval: 11.4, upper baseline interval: 15.1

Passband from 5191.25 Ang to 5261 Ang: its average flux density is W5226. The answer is 12.4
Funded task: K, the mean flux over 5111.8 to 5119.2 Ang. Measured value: 10.8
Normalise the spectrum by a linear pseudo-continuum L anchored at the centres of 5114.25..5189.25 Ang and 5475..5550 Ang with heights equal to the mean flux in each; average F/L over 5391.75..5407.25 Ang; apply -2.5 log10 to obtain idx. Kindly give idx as -0.08 mag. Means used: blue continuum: 9.15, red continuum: 15.5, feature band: 14.5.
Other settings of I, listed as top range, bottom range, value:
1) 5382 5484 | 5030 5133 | 1.66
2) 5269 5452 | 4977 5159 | 1.56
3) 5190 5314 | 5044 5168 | 1.34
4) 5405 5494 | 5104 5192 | 1.81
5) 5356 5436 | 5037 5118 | 1.66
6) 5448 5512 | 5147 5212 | 1.87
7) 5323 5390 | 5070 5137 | 1.67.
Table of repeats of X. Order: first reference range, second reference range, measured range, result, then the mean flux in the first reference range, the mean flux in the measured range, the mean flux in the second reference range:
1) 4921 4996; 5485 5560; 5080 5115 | 0.36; 12.9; 9.79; 15.8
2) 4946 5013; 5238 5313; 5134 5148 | 0.25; 12.4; 10.5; 13.9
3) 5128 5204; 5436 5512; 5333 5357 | -0.14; 9.4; 14.5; 15.2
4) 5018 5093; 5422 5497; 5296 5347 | -0.08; 10.6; 14.6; 15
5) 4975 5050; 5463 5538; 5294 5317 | -0.10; 11.3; 15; 15.3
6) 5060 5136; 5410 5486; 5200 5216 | 0.16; 10.2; 10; 15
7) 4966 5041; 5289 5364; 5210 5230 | 0.16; 11.5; 11.9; 14.9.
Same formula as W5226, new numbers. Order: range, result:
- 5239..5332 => 14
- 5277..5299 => 14.6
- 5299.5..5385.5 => 15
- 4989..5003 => 11.4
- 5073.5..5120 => 9.99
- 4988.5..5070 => 11.1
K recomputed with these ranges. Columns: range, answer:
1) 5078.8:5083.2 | 9.85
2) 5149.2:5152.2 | 9.28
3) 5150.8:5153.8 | 9.4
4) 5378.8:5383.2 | 17.5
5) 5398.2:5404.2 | 14.8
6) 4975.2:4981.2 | 13.8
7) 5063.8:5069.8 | 10.7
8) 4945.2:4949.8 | 14.9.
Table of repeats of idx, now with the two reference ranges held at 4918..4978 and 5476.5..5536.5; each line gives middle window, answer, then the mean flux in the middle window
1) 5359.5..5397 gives -0.07 mag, 15.8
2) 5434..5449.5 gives -0.02 mag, 15.3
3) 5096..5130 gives 0.36 mag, 9.93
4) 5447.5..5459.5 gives 0.07 mag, 14.1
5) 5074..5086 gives 0.40 mag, 9.55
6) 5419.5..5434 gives 0.00 mag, 14.9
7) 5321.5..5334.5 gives 0.08 mag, 13.6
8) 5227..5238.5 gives 0.12 mag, 12.8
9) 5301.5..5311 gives -0.05 mag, 15.3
